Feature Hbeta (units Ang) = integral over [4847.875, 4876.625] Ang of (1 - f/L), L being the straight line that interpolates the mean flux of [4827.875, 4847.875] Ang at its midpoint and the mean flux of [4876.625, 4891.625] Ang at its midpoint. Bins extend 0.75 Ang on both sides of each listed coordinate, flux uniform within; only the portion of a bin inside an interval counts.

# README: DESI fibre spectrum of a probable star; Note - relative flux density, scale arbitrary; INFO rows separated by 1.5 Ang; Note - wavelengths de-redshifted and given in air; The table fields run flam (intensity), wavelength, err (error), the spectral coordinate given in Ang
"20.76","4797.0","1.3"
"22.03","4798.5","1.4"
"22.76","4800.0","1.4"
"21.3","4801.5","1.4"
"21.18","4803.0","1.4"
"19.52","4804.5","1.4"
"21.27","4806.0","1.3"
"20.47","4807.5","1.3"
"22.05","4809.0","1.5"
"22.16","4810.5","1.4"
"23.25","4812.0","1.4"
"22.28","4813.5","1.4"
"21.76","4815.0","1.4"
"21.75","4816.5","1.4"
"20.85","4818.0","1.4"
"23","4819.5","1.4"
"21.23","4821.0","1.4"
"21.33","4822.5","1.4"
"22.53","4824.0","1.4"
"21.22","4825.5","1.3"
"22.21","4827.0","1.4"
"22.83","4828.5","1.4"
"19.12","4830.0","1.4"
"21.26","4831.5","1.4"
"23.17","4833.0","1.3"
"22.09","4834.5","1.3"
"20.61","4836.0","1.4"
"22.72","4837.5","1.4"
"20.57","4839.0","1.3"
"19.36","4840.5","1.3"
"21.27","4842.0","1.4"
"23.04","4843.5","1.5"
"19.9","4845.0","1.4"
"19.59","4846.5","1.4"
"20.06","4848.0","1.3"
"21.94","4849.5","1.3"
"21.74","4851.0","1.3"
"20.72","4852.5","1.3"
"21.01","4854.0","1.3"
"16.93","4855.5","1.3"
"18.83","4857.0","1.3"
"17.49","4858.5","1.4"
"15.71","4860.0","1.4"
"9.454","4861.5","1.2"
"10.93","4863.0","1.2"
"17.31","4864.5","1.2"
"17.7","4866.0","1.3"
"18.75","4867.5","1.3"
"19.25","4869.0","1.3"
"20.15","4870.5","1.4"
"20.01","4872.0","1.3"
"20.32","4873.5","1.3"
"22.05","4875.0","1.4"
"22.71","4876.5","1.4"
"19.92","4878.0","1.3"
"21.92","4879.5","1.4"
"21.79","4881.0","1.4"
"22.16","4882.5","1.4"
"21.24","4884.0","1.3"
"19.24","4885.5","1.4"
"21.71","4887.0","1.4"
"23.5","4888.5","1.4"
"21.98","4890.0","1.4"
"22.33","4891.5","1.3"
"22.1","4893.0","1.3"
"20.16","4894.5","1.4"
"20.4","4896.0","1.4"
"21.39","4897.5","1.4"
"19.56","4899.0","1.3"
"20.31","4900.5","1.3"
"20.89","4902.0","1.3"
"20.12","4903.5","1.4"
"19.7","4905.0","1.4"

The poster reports 3.83 Ang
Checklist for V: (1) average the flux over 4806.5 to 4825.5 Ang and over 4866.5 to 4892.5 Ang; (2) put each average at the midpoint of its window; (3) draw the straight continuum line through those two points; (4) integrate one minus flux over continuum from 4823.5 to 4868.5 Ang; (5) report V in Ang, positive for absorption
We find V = 3.89 Ang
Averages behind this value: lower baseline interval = 21.9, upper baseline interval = 21.1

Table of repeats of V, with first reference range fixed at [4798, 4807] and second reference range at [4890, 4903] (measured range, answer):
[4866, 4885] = 0.3 Ang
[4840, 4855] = 0.2 Ang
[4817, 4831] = -0.2 Ang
